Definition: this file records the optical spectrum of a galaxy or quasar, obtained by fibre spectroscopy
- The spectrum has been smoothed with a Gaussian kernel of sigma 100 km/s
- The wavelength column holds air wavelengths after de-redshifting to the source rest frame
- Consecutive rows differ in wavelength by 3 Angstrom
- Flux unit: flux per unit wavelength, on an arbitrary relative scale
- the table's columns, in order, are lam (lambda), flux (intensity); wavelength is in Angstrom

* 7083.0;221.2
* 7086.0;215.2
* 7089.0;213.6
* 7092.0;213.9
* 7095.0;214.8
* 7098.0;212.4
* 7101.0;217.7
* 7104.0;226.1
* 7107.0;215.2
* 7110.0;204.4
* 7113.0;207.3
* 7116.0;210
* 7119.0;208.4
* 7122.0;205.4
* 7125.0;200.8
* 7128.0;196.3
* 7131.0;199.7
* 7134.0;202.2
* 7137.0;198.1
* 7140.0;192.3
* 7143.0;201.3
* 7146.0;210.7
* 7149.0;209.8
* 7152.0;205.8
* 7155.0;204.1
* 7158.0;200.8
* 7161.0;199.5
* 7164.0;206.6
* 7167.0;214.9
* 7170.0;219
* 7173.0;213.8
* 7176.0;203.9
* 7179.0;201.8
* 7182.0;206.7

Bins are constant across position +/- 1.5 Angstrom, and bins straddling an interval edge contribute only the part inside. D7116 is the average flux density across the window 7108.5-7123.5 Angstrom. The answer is 207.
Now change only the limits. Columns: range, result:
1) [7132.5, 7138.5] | 200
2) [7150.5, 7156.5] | 205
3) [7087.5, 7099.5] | 214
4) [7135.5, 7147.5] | 201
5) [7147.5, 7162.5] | 204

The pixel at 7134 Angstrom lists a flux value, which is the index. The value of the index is 202.2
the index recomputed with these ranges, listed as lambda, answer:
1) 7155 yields 204.1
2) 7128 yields 196.3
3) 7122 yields 205.4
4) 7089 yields 213.6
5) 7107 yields 215.2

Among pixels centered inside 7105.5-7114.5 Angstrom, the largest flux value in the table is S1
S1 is 215.2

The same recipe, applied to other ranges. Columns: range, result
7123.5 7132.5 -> 200.8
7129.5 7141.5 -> 202.2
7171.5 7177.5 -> 213.8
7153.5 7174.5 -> 219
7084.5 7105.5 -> 226.1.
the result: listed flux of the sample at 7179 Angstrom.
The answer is 201.8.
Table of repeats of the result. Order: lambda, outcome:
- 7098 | 212.4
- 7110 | 204.4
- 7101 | 217.7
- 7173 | 213.8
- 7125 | 200.8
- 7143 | 201.3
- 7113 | 207.3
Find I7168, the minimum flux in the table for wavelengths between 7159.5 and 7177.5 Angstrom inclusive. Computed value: 199.5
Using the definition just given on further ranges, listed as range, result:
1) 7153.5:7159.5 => 200.8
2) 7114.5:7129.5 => 196.3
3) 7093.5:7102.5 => 212.4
